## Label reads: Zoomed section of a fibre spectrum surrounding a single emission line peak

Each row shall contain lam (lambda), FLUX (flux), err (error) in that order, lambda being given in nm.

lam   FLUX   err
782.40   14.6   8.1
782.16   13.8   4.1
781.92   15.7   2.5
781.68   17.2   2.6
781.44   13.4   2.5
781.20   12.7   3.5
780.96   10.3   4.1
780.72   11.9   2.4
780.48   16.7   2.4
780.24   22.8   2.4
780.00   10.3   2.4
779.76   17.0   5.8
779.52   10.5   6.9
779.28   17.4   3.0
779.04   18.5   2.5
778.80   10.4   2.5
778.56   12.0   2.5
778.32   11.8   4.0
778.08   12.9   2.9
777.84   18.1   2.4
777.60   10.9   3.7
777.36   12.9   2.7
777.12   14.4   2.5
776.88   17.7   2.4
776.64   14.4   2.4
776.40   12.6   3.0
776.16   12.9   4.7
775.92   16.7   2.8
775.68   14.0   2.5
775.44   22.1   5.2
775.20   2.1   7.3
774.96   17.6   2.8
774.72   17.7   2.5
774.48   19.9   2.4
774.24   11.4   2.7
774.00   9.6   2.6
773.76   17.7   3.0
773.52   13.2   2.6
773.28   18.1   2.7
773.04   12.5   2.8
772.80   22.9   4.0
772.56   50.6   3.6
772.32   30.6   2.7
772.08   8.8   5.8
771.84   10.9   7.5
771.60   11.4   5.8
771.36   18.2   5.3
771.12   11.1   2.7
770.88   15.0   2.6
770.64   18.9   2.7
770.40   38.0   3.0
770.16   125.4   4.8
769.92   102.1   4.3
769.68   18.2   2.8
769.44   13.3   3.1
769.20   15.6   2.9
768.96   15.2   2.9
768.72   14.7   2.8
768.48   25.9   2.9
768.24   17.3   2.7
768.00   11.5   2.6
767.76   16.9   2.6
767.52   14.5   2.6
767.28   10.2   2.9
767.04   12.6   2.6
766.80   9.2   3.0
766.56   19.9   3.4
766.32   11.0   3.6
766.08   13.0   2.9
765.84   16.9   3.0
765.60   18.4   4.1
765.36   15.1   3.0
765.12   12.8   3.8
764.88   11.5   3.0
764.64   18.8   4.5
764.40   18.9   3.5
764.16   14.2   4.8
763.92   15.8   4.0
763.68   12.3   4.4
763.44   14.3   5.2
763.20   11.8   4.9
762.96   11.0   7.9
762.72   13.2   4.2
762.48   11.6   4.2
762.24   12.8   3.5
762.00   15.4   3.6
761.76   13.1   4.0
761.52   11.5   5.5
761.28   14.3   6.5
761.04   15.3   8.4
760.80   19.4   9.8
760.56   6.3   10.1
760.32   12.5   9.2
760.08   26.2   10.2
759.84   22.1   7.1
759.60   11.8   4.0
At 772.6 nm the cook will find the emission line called [N II] 6583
